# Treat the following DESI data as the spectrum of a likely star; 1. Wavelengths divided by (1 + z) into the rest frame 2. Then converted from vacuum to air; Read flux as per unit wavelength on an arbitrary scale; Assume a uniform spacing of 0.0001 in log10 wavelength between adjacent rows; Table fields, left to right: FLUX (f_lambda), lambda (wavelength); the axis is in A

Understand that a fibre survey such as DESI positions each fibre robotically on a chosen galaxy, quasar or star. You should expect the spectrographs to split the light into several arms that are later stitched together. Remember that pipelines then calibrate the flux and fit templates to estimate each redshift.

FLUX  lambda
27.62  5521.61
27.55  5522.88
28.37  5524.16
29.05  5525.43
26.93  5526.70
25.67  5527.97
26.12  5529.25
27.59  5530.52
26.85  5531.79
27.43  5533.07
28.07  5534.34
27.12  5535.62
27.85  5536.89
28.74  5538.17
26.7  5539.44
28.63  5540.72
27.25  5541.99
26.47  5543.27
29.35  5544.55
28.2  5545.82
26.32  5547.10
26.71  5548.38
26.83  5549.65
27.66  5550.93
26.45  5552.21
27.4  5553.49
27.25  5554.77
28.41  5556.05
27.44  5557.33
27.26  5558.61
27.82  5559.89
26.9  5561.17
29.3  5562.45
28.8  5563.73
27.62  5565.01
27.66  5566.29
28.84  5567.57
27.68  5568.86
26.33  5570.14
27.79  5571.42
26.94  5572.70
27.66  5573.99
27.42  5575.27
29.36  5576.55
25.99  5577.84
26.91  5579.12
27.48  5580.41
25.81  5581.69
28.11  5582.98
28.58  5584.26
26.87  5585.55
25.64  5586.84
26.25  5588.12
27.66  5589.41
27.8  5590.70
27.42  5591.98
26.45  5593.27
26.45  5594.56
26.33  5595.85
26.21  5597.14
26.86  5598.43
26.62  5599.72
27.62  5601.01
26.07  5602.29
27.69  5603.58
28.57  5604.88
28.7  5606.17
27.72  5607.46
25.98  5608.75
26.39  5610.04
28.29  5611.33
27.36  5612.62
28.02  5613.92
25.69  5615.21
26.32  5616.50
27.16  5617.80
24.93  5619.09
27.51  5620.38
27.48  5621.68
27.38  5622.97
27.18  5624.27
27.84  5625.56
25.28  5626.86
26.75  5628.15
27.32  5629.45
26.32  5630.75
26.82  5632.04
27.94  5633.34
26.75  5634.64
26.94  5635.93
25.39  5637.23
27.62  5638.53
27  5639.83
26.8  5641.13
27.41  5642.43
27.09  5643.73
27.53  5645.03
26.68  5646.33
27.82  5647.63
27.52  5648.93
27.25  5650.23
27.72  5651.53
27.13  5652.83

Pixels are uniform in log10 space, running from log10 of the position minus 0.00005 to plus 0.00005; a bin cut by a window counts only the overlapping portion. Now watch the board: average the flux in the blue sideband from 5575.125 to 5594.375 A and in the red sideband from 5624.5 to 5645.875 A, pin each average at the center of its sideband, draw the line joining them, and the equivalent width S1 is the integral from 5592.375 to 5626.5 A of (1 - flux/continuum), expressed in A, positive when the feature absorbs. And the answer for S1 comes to 0.0 A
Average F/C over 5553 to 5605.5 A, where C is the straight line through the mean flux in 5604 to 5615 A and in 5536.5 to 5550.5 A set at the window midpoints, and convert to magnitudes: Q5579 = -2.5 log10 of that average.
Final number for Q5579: 0.01 mag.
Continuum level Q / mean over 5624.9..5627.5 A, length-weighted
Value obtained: 26.6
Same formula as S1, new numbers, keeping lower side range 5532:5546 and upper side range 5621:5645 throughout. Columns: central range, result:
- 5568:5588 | 0.1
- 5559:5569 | -0.2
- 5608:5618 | 0.1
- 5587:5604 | 0.3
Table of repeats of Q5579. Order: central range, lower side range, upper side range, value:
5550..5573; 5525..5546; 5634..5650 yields -0.01 mag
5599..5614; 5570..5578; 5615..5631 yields -0.02 mag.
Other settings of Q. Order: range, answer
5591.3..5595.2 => 26.8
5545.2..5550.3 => 27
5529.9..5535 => 27.5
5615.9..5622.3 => 26.7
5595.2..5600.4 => 26.5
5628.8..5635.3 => 27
